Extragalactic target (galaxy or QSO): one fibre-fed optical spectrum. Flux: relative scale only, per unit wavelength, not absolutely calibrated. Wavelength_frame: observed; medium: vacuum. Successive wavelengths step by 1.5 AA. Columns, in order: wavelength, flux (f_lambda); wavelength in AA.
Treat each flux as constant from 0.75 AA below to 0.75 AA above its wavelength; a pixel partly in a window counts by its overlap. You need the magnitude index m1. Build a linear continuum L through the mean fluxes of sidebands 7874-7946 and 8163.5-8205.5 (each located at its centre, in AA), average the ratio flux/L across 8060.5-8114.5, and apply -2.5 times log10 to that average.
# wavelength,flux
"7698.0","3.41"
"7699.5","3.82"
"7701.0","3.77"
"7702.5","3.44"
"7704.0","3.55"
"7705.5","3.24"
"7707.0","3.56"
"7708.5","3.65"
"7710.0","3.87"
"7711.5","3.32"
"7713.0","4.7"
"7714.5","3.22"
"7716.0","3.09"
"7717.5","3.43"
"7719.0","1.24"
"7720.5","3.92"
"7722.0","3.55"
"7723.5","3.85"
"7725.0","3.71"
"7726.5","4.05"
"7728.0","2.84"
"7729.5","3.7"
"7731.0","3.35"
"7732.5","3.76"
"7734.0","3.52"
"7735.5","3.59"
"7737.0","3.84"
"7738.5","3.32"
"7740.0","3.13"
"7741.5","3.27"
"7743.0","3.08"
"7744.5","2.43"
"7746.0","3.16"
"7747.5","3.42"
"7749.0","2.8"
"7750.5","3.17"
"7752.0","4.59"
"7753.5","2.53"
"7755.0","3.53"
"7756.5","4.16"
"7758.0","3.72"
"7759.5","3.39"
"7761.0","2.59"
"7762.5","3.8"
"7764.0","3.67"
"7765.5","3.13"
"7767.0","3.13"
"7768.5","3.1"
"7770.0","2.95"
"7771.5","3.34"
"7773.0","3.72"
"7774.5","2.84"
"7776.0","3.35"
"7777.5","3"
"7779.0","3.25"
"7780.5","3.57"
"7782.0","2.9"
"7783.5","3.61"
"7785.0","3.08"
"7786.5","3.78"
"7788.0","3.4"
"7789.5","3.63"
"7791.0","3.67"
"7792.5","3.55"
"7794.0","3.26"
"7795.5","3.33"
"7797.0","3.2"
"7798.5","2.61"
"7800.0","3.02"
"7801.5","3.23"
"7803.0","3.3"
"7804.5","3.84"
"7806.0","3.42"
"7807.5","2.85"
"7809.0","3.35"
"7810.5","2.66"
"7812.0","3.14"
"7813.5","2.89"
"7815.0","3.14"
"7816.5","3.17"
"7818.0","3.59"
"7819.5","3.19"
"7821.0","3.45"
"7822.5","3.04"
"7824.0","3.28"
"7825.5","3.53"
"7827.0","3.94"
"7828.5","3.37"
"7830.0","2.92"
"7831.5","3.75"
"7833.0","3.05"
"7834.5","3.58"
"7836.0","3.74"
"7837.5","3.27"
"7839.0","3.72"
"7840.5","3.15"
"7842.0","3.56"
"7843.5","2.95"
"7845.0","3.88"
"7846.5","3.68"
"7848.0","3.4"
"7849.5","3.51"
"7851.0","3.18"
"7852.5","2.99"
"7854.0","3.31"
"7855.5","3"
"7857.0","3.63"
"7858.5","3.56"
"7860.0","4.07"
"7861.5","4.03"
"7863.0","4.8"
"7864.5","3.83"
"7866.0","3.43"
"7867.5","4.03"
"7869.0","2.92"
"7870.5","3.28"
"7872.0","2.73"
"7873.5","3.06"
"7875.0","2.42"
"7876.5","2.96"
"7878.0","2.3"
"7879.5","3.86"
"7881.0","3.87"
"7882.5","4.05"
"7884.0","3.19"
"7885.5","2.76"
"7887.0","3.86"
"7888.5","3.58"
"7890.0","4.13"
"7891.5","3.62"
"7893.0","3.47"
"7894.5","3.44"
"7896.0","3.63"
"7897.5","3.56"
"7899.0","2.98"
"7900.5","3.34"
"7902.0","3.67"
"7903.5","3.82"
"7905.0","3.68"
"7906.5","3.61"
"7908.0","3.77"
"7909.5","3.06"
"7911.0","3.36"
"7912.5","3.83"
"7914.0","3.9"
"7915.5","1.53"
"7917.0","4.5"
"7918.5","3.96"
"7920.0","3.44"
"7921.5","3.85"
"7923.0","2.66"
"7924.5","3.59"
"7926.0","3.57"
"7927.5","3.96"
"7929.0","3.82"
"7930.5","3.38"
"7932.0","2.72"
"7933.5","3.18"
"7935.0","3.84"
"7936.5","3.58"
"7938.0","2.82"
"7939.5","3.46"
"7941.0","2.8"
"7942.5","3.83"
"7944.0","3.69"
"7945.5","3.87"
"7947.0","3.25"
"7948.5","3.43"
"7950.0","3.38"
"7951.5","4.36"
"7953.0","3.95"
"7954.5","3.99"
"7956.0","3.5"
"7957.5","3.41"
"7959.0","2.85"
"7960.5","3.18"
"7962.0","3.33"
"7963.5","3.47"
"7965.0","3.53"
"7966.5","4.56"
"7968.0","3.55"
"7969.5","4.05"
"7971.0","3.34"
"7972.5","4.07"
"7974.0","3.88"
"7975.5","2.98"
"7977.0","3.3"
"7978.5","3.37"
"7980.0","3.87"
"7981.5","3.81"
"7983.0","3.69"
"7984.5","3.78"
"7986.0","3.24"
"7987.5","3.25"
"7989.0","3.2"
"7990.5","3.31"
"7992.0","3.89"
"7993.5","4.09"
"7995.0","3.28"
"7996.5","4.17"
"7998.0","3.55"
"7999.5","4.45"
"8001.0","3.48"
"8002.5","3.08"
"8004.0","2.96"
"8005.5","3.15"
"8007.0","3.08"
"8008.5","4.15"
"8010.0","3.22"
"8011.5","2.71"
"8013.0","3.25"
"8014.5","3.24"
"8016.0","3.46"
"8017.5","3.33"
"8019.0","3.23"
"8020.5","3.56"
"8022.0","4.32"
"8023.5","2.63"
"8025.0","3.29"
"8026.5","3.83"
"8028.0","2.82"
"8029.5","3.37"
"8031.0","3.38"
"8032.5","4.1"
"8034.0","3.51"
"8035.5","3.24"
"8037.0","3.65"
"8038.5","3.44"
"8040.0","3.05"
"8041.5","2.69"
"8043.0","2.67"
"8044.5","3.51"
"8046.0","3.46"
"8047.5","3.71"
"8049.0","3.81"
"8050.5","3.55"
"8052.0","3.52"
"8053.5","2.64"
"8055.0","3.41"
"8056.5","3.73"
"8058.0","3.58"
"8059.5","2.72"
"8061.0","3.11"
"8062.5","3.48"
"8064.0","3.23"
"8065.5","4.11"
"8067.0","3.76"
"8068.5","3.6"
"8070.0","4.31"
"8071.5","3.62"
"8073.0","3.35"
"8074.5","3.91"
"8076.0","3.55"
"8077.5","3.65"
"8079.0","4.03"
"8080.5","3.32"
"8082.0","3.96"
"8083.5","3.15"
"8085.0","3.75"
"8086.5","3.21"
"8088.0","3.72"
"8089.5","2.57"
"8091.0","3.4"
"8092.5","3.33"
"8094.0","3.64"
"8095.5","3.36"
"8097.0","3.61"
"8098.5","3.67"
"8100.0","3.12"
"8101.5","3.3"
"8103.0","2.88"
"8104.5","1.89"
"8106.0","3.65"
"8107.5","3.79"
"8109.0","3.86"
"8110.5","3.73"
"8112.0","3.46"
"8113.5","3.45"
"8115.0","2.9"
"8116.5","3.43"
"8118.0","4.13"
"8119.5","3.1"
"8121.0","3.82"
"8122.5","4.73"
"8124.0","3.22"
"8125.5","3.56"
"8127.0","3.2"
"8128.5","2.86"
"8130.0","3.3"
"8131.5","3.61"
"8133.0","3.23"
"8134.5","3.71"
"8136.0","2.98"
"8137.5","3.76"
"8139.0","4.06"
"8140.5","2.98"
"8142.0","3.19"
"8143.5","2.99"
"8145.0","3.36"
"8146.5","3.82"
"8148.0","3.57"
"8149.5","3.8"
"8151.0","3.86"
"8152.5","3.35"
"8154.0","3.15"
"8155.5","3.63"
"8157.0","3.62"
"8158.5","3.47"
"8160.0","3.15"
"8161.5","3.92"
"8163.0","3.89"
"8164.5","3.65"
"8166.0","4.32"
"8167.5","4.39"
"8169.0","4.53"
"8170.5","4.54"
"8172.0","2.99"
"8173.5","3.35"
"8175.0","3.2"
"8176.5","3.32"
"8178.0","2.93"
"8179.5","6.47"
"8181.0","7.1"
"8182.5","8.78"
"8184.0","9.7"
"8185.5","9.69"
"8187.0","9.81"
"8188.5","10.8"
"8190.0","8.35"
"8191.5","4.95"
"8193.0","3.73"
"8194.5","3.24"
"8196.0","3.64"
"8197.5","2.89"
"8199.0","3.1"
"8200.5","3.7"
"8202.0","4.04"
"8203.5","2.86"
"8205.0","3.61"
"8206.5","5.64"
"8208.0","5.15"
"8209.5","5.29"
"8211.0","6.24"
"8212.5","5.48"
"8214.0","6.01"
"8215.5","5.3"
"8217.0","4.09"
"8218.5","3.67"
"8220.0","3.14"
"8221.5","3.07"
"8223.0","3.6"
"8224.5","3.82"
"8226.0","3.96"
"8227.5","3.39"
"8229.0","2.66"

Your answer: 0.29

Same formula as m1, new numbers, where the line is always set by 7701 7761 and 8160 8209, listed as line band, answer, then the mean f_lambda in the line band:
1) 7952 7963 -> 0.21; 3.48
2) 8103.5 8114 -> 0.37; 3.39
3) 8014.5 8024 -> 0.28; 3.43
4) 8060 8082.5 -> 0.26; 3.65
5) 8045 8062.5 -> 0.32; 3.39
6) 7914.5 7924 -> 0.22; 3.35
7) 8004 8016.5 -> 0.33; 3.26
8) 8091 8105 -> 0.41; 3.23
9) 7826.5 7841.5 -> 0.10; 3.44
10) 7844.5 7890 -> 0.14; 3.45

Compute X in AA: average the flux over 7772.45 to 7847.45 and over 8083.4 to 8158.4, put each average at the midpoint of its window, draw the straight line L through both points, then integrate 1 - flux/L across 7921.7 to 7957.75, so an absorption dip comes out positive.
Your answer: -1.5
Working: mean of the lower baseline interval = 3.33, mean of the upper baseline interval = 3.43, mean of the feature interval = 3.51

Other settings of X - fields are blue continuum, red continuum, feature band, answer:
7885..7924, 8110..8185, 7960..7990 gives 0.4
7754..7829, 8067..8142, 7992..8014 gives -0.4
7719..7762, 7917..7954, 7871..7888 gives 1.5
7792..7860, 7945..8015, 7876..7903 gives -0.4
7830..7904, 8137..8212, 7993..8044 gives 7.9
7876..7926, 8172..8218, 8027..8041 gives 3.0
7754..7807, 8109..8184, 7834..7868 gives -1.4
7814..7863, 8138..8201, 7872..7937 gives 4.1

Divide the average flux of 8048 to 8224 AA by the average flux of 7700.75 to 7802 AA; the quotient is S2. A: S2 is 1.2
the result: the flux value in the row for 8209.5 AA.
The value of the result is 5.29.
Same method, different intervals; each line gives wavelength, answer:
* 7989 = 3.2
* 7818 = 3.59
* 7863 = 4.8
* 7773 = 3.72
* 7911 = 3.36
